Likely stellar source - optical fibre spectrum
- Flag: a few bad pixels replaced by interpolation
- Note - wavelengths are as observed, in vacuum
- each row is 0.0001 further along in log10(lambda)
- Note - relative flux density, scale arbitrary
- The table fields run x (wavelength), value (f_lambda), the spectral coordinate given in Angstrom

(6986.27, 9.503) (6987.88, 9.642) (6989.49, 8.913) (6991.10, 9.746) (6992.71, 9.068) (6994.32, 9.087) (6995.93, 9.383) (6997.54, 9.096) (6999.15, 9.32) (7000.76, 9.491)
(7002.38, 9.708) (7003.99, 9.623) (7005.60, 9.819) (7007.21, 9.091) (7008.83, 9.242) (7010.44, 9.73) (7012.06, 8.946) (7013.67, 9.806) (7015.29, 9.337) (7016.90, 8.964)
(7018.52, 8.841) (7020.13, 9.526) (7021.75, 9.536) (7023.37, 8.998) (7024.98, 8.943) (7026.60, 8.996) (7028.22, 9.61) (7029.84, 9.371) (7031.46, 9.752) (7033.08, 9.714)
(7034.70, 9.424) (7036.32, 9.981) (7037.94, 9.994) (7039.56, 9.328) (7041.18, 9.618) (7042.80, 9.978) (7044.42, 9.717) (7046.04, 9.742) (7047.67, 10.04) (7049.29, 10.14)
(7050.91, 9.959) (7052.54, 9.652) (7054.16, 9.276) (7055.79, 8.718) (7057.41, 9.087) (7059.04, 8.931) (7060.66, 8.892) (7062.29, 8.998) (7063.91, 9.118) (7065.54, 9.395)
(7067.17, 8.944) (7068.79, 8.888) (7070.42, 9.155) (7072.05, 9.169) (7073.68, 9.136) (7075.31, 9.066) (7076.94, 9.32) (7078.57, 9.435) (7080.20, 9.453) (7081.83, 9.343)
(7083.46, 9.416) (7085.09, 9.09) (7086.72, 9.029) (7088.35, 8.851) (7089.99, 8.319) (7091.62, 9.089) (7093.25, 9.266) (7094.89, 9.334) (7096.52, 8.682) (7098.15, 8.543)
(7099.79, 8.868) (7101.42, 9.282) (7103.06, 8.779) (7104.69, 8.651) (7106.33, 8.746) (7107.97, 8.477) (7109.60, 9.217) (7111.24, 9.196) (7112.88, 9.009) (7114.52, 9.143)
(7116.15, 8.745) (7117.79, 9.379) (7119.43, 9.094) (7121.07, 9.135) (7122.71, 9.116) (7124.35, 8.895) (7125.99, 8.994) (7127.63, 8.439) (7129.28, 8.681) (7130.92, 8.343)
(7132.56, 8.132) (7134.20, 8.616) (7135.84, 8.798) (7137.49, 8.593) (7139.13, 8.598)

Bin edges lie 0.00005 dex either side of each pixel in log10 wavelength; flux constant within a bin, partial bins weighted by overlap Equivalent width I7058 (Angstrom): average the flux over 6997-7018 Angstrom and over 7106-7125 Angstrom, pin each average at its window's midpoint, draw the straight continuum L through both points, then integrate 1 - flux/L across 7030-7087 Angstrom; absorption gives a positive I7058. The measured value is -1.12 Angstrom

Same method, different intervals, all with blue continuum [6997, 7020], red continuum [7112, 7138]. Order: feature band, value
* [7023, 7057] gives -1.3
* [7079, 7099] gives -0.1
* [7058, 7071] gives 0.1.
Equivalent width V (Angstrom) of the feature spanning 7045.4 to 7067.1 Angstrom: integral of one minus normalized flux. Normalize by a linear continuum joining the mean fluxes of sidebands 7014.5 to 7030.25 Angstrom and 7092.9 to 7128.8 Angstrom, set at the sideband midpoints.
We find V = -0.6 Angstrom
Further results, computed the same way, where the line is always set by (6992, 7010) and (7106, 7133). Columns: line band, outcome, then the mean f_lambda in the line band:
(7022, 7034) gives -0.1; 9.35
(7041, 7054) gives -0.9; 9.84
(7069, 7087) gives -0.4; 9.23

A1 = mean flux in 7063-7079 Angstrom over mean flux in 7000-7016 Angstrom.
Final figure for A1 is 0.97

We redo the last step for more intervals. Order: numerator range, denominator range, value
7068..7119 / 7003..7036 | 0.96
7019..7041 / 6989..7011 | 1.01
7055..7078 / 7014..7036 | 0.97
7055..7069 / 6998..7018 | 0.96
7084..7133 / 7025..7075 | 0.94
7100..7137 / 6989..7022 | 0.95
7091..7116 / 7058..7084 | 0.98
